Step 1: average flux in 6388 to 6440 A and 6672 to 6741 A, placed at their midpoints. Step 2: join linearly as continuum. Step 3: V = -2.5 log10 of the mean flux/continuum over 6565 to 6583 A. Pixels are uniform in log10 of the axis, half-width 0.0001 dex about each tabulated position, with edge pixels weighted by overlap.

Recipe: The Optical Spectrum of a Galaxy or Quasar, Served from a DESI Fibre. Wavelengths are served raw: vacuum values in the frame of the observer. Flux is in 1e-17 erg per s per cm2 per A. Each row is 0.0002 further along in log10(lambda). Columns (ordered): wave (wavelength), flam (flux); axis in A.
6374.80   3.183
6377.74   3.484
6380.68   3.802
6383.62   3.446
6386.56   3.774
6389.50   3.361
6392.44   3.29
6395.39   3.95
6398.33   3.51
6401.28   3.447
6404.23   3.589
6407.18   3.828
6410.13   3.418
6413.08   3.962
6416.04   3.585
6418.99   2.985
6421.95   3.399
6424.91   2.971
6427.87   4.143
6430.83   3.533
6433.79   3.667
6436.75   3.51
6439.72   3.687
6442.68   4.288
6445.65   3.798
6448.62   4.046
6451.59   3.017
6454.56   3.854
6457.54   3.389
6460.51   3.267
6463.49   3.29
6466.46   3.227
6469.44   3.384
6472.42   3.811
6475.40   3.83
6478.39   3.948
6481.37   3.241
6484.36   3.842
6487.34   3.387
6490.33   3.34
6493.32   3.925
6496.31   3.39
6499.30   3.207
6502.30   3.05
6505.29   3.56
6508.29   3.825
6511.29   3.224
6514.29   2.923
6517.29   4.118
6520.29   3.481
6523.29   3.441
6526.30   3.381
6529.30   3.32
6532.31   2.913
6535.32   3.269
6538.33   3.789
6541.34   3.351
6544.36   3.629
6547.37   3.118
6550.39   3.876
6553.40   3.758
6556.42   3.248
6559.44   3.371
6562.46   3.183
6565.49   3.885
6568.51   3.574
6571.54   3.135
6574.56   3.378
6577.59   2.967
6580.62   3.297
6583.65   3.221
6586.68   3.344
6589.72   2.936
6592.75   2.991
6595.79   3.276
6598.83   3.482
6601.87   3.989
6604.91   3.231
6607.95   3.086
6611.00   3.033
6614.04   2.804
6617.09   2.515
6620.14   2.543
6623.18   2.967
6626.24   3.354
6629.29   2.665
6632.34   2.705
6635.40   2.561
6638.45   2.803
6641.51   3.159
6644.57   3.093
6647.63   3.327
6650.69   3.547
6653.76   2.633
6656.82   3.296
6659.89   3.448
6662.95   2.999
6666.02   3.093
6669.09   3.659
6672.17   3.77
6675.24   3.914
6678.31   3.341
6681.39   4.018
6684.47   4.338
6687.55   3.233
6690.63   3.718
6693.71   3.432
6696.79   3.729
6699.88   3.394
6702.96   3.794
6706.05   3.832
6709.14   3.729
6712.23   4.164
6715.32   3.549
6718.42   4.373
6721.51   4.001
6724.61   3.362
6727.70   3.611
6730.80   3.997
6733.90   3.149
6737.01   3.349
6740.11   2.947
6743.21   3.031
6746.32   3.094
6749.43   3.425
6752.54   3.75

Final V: 0.09 mag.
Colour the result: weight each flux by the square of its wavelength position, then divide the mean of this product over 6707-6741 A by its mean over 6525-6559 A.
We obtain 1.13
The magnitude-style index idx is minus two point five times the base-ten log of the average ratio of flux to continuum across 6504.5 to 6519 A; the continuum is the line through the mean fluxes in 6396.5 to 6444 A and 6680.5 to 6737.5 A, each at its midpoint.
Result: 0.03 mag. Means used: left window 3.6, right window 3.73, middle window 3.53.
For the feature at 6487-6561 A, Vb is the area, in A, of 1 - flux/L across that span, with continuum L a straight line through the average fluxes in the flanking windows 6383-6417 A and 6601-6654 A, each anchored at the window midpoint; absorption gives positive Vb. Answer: -3.7 A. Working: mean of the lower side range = 3.6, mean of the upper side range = 3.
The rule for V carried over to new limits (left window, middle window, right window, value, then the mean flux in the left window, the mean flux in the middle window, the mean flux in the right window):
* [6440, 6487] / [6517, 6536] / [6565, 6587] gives 0.02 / 3.61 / 3.38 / 3.33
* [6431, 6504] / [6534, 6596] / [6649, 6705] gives 0.06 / 3.56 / 3.36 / 3.52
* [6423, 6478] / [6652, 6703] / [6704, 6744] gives 0.04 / 3.6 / 3.51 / 3.64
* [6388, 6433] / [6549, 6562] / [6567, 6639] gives -0.11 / 3.53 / 3.53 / 3.08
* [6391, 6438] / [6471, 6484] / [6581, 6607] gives -0.08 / 3.55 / 3.72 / 3.3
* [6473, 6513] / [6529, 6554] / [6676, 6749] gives 0.03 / 3.52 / 3.44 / 3.62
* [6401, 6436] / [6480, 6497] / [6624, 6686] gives -0.02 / 3.55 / 3.53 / 3.28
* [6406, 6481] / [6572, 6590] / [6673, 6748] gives 0.13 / 3.59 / 3.21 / 3.63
